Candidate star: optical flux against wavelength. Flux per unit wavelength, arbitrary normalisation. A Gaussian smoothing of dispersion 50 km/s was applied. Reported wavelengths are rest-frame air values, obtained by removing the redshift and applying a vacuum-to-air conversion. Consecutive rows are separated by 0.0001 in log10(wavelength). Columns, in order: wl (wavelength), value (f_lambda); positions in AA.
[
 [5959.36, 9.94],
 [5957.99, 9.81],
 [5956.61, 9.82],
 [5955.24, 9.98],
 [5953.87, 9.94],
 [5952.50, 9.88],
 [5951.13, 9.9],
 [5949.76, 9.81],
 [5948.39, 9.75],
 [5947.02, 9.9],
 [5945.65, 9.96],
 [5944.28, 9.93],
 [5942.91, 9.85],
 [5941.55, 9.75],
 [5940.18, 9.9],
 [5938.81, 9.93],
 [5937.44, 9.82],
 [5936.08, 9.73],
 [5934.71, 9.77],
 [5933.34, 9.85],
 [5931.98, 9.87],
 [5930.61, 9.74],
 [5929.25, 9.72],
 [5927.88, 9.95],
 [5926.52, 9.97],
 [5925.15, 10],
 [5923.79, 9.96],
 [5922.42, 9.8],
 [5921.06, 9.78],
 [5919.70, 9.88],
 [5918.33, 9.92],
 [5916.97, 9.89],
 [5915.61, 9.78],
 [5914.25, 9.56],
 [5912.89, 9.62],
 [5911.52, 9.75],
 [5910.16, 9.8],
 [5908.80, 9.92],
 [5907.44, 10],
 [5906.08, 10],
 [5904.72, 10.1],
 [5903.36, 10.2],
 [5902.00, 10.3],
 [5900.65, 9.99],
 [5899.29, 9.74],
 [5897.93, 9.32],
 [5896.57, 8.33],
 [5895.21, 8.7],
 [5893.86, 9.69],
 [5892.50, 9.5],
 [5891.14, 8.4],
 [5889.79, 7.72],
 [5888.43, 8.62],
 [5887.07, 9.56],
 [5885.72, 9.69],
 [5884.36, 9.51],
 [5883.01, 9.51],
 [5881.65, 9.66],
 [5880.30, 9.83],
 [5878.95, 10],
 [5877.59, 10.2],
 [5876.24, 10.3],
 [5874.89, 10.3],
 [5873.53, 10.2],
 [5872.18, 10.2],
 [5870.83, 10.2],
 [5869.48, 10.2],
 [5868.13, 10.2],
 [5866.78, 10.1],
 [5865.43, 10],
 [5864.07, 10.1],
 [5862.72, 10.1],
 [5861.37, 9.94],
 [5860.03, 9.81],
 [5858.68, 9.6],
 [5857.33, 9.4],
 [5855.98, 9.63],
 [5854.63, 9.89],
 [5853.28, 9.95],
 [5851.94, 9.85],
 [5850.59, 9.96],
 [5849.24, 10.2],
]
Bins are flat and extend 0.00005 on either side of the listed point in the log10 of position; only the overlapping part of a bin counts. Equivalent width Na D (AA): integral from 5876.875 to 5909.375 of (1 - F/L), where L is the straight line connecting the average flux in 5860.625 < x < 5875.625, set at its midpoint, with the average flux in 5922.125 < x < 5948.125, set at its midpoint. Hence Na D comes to 1.67 AA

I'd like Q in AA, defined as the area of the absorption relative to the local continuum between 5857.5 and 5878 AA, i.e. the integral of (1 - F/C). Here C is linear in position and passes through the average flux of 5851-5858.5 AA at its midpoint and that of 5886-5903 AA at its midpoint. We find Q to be -1.12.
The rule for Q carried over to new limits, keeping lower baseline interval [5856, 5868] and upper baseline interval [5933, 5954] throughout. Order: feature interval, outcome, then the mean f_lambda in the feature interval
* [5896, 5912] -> 0.1 AA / 9.8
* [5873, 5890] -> 0.4 AA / 9.67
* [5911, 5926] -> 0.1 AA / 9.81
